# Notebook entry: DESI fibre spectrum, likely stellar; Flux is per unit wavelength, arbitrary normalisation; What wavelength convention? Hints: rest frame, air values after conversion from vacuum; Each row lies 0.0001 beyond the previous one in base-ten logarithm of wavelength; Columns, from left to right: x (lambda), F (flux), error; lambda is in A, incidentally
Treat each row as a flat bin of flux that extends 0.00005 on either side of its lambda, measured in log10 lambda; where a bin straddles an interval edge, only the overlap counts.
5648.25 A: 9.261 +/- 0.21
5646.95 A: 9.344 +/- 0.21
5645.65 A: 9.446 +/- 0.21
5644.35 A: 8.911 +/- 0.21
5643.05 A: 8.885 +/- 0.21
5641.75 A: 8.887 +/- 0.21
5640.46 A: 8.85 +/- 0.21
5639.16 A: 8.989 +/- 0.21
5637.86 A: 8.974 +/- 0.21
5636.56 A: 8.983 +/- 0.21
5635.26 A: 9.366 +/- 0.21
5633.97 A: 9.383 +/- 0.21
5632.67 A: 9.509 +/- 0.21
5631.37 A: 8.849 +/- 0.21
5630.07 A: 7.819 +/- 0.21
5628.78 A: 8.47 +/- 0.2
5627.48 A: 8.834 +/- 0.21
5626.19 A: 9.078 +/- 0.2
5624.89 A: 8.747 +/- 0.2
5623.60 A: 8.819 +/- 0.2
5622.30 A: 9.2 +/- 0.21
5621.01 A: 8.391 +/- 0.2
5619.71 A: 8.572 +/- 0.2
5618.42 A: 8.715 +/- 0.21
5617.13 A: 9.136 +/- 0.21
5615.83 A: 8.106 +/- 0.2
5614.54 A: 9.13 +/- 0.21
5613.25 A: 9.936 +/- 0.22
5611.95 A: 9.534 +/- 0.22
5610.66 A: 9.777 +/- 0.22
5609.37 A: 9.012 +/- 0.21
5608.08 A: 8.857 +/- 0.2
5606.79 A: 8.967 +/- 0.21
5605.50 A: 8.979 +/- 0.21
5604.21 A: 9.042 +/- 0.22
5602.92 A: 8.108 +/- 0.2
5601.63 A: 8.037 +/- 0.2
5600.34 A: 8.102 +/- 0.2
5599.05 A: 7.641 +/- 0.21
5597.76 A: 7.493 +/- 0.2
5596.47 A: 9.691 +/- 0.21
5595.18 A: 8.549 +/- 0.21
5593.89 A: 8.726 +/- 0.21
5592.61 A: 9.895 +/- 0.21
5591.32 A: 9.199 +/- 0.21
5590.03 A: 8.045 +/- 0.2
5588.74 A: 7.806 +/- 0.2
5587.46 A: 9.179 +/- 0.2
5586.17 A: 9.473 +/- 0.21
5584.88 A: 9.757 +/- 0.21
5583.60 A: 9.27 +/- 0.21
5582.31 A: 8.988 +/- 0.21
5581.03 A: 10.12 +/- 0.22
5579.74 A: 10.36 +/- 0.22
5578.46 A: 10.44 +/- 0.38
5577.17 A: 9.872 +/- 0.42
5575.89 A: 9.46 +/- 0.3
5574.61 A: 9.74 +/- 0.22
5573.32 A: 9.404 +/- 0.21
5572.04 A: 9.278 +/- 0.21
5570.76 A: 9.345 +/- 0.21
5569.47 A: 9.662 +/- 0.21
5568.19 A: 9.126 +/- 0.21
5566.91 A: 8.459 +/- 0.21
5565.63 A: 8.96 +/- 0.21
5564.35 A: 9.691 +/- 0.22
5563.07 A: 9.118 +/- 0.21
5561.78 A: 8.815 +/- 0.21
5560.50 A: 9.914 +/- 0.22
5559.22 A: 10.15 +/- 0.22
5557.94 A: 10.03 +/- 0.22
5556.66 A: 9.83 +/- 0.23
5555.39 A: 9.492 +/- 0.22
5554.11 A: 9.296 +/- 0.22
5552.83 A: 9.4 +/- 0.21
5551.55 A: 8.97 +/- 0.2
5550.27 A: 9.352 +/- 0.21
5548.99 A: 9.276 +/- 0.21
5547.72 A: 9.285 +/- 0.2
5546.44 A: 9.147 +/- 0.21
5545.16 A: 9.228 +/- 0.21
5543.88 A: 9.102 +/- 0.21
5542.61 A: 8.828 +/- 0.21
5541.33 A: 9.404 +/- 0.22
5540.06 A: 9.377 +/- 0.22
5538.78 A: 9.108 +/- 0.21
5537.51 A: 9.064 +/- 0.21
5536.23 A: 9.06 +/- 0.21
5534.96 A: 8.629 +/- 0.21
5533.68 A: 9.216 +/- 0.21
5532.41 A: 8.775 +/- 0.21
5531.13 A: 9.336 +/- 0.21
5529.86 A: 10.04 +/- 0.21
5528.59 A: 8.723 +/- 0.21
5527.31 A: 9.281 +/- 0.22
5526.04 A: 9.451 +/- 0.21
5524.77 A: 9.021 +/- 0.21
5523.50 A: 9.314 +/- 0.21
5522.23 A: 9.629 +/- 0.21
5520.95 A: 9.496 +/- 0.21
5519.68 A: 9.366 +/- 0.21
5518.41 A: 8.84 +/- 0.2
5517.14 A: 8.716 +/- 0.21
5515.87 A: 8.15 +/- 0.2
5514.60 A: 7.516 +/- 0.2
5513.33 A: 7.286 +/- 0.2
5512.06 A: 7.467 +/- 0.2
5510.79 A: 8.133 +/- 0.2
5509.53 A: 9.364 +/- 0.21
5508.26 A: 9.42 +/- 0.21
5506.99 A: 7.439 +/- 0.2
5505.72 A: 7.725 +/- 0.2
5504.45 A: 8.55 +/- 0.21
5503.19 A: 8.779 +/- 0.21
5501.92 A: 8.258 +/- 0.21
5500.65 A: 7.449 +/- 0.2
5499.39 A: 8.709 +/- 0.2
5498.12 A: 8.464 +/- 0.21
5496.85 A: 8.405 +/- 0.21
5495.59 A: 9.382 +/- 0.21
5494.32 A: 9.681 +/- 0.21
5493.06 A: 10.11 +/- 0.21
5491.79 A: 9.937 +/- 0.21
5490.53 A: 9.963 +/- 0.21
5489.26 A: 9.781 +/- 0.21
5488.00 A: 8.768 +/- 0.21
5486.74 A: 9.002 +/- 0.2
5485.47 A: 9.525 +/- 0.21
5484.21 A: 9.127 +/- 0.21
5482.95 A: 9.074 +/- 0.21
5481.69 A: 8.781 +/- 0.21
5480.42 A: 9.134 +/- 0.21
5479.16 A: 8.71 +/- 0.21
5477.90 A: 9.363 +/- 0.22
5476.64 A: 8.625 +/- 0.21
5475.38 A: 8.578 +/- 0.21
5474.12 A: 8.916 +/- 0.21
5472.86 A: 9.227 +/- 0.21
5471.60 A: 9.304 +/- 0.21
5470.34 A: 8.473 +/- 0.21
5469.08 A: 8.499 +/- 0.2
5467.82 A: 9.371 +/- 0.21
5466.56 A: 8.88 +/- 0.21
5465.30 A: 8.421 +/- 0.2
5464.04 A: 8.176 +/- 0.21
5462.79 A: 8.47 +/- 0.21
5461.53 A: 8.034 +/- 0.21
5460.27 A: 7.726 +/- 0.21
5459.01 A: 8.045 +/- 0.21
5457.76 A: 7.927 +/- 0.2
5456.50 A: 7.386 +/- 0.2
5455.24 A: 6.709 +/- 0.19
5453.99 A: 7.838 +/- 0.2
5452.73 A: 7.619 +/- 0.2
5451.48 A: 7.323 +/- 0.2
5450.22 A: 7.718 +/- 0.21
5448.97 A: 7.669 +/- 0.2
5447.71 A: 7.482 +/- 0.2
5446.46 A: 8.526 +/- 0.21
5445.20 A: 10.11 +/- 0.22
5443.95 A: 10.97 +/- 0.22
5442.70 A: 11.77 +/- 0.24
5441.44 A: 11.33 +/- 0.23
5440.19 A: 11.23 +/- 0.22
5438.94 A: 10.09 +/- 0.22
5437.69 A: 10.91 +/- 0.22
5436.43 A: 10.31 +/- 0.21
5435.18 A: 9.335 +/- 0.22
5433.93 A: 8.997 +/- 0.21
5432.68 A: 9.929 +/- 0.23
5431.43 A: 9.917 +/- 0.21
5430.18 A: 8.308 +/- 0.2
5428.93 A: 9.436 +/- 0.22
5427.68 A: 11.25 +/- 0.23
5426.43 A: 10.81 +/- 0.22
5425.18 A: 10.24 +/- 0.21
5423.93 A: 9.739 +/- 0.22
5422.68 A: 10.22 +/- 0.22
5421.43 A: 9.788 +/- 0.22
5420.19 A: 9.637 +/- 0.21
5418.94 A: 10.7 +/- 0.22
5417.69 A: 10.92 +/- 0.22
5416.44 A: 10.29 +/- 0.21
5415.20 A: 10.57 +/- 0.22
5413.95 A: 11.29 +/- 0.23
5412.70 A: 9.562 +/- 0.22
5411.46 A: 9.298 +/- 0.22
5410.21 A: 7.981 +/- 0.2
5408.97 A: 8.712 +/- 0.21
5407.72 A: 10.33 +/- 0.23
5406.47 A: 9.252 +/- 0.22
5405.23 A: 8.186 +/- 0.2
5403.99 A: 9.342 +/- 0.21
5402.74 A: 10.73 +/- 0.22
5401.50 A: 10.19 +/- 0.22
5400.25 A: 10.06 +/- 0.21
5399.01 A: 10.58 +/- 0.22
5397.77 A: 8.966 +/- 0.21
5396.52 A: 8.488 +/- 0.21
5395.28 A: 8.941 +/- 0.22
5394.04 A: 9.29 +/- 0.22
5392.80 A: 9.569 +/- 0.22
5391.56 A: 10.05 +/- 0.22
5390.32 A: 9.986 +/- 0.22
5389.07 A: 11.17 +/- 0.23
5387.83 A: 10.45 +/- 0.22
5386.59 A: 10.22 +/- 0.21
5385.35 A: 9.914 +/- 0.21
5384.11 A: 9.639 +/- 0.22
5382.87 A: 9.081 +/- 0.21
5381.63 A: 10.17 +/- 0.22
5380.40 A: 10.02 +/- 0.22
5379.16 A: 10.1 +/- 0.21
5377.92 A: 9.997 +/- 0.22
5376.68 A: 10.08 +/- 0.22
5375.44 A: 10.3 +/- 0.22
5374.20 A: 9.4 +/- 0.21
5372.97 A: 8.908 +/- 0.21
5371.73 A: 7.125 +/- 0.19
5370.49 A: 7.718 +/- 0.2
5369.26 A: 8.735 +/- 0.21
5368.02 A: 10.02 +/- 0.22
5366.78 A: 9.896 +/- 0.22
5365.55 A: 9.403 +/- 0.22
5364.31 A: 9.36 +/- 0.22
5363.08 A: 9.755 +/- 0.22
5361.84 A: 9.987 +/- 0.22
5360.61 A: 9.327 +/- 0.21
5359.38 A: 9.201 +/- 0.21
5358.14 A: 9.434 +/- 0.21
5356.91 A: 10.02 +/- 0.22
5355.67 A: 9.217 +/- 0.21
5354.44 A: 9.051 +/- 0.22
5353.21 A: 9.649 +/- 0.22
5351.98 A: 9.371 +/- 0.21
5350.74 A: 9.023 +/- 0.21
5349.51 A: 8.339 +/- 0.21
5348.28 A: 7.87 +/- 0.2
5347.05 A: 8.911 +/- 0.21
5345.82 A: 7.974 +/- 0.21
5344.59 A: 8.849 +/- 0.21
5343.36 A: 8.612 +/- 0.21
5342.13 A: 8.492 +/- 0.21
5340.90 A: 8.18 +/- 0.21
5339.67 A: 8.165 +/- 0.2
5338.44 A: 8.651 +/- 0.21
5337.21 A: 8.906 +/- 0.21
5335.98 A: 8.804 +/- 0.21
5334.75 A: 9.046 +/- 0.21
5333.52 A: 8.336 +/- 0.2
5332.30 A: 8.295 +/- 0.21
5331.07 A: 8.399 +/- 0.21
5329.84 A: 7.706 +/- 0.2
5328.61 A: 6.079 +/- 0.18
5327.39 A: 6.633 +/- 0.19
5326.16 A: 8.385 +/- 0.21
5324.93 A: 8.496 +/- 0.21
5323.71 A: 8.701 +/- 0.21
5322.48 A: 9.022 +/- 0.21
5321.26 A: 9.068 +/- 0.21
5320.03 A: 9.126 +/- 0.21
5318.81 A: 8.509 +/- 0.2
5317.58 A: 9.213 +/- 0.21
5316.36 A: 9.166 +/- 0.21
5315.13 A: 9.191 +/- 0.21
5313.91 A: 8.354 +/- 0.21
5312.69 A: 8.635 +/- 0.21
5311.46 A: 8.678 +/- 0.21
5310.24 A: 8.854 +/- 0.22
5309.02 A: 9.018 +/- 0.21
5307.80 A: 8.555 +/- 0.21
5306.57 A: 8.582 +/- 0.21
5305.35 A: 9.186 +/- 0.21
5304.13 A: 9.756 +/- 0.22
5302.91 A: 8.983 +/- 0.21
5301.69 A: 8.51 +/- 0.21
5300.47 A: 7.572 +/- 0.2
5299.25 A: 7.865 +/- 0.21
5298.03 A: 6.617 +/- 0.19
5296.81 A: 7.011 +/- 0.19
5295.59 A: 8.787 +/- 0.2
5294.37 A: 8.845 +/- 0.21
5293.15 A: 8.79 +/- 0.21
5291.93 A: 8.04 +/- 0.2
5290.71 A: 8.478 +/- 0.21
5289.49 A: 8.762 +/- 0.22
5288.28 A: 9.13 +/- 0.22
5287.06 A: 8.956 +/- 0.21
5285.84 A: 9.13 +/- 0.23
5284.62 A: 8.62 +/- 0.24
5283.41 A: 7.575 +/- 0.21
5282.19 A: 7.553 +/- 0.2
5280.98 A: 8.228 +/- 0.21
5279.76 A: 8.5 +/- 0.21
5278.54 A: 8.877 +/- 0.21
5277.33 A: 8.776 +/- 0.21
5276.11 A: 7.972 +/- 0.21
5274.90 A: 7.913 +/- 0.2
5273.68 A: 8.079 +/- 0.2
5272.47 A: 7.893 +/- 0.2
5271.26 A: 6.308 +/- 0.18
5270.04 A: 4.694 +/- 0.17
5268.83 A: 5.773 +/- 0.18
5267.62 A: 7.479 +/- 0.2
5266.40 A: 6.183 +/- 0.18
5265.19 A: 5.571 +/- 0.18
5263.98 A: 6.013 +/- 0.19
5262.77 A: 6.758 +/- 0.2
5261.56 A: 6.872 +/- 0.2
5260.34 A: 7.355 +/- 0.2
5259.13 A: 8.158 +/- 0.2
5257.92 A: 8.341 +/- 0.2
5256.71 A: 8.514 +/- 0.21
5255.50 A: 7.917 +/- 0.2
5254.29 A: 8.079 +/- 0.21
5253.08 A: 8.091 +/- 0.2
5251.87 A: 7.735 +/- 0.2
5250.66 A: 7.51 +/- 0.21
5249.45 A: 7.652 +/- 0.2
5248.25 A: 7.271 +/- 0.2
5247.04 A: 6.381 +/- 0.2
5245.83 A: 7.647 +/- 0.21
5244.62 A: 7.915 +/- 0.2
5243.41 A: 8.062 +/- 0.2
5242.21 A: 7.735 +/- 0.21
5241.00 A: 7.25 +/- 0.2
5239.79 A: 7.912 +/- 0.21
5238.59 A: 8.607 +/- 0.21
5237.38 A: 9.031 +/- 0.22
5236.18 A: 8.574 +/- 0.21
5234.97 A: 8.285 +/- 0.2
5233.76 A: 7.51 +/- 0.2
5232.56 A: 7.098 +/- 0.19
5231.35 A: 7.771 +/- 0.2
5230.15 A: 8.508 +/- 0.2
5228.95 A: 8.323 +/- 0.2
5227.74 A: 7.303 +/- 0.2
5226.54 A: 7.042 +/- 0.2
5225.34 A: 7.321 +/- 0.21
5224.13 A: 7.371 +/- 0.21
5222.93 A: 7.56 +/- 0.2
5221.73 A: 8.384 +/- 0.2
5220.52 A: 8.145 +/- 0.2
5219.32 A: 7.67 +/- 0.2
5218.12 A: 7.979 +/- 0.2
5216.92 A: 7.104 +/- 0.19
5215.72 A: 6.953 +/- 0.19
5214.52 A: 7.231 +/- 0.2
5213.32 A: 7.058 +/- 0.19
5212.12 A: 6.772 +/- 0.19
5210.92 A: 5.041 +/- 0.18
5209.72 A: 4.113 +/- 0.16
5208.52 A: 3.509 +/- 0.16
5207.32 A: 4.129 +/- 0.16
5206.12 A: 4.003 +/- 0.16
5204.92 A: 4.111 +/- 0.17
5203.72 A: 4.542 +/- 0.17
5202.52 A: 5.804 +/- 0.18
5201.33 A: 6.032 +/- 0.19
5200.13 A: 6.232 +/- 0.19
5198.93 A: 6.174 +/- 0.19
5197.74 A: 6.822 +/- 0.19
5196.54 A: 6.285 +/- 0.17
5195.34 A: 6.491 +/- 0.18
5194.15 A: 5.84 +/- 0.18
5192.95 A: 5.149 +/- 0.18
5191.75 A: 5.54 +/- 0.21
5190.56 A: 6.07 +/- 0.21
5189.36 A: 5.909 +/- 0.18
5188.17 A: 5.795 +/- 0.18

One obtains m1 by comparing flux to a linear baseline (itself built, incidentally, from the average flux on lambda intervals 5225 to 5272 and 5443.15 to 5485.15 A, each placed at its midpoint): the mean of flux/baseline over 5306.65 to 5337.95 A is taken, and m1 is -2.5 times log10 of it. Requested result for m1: -0.095 mag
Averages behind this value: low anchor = 7.45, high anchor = 8.51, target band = 8.53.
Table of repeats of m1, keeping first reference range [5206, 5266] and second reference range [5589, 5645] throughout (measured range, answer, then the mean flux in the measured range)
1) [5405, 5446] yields -0.240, 10.1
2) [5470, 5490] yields -0.095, 9.04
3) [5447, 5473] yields 0.014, 8.09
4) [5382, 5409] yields -0.219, 9.71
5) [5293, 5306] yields -0.109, 8.34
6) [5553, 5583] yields -0.108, 9.54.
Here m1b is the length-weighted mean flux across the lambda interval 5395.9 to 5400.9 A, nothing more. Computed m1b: 9.52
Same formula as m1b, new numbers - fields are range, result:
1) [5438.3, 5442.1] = 10.9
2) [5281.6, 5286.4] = 8.21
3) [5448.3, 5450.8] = 7.69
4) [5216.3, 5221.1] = 7.73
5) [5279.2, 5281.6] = 8.36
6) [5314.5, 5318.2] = 9.18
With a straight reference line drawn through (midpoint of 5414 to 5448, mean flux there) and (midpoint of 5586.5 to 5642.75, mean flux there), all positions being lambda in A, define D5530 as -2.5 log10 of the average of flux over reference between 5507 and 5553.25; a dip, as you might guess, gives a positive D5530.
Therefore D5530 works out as 0.05 mag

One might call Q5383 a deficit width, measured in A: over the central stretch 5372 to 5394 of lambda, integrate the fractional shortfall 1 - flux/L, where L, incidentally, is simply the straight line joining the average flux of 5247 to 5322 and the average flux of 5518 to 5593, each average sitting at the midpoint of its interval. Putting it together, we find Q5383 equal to -3.5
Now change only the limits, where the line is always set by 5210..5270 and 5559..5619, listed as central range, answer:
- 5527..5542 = -0.5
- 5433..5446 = -3.2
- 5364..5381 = -2.7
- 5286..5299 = -1.1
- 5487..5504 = -0.7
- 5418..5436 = -3.4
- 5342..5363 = -2.8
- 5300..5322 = -3.0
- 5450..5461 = 1.2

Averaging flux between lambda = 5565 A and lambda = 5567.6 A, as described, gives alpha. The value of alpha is 8.73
